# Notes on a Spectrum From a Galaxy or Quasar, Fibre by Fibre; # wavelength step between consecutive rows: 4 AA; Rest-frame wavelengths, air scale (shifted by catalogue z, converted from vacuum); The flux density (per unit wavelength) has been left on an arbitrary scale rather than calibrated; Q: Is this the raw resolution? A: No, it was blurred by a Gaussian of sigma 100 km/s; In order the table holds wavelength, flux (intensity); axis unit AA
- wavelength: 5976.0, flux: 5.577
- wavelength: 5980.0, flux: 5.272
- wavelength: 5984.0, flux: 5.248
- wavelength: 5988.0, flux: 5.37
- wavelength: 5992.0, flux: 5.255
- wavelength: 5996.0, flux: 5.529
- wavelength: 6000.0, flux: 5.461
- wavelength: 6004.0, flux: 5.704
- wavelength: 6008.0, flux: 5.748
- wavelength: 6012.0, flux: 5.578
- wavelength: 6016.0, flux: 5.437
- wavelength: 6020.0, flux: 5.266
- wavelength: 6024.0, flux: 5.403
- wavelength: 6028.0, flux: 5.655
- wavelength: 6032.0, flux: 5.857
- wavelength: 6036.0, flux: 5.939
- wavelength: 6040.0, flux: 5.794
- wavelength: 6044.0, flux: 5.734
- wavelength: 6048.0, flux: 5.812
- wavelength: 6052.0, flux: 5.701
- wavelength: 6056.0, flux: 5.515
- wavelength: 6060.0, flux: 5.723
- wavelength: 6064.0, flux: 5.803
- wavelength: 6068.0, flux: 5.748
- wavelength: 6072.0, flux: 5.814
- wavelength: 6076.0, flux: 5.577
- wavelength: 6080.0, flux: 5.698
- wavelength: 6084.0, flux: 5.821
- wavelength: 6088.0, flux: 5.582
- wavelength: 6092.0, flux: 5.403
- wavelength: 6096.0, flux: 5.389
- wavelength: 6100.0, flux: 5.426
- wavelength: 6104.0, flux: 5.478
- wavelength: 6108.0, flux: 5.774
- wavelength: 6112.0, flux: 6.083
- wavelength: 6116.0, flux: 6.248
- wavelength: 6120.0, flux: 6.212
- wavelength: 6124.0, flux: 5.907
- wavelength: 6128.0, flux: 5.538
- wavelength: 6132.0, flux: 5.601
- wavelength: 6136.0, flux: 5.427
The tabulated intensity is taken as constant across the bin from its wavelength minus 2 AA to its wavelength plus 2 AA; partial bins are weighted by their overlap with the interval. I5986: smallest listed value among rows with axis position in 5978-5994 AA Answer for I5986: 5.248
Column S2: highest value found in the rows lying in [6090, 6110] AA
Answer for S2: 5.774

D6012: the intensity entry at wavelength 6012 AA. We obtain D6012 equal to 5.578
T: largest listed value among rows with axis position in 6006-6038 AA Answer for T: 5.939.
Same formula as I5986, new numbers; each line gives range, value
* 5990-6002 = 5.255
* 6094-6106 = 5.389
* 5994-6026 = 5.266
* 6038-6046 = 5.734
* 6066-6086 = 5.577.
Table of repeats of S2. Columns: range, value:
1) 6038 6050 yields 5.812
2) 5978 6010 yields 5.748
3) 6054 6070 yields 5.803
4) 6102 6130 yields 6.248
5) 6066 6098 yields 5.821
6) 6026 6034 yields 5.857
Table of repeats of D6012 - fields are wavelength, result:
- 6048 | 5.812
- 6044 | 5.734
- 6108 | 5.774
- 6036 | 5.939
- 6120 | 6.212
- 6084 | 5.821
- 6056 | 5.515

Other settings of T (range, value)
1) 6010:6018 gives 5.578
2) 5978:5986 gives 5.272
